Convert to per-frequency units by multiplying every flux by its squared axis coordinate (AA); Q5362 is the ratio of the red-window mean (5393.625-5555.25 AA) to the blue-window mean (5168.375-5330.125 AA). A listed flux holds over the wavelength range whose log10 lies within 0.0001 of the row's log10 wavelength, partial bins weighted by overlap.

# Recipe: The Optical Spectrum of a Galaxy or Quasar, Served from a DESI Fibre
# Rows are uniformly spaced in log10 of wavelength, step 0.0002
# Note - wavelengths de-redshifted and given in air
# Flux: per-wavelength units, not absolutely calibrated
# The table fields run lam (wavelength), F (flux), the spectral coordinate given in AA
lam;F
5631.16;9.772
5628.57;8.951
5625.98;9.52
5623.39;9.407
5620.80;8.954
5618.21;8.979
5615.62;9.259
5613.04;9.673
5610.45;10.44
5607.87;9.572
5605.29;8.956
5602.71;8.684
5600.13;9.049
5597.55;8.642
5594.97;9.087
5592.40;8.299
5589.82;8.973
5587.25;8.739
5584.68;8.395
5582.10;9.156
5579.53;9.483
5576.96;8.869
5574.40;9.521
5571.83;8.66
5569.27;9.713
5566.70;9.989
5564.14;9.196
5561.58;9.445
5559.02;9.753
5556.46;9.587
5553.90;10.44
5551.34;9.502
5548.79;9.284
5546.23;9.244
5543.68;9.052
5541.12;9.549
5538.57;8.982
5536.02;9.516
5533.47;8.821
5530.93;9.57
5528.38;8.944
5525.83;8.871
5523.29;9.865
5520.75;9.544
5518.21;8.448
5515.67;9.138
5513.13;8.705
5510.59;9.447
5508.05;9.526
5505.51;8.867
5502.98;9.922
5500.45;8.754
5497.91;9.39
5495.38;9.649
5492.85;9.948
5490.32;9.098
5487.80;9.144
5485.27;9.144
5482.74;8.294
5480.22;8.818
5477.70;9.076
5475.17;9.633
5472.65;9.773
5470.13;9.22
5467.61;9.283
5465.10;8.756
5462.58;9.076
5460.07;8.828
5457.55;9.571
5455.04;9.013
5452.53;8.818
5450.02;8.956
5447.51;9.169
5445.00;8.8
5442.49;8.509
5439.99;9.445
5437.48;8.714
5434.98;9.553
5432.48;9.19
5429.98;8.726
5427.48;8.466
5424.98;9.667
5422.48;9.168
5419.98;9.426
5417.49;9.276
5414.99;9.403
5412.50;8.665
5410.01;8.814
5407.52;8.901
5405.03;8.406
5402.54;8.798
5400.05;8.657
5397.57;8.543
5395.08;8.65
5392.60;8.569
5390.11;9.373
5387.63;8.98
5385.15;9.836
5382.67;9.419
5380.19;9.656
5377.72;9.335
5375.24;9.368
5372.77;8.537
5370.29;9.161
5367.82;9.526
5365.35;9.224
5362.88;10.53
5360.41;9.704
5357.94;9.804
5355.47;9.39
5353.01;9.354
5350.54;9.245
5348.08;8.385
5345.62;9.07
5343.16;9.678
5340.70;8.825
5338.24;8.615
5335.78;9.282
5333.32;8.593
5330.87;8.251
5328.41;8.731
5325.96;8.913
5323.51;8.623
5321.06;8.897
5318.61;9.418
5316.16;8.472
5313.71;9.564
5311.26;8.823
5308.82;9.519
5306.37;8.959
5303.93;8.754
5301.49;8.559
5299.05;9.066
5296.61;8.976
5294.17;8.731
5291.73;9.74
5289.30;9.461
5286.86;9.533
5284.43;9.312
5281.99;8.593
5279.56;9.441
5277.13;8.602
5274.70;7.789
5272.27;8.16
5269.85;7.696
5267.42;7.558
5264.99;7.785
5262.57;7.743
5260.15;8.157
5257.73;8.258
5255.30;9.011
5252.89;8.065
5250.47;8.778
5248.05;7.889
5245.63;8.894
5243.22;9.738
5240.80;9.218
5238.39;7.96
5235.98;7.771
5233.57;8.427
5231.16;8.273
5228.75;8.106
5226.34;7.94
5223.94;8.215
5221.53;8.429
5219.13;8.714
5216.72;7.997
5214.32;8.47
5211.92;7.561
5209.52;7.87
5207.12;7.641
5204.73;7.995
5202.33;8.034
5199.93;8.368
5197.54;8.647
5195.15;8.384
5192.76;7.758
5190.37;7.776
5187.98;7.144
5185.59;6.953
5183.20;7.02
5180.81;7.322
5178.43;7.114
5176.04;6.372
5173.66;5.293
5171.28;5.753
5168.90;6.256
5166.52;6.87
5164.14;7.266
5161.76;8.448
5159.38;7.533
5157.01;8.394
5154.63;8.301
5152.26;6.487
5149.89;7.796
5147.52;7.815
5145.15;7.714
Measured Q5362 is 1.20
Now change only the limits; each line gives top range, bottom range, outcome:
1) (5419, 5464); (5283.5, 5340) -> 1.06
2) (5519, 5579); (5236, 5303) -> 1.21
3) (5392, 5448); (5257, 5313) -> 1.08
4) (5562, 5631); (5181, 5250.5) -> 1.30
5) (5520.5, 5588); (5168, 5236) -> 1.39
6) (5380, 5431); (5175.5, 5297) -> 1.17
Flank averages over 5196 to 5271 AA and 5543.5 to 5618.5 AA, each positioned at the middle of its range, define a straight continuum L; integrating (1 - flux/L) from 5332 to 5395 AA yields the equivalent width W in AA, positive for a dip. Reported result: -4.59 AA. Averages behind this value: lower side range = 8.23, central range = 9.25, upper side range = 9.26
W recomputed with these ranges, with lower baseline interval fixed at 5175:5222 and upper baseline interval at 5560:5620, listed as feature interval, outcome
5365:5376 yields -1.0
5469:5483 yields -0.7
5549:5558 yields -0.7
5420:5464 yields -2.1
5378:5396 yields -1.7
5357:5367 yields -1.7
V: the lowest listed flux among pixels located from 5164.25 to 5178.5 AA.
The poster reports 5.293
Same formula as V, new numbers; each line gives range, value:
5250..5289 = 7.558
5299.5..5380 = 8.251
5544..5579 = 8.66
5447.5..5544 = 8.294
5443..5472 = 8.756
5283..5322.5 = 8.472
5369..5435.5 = 8.406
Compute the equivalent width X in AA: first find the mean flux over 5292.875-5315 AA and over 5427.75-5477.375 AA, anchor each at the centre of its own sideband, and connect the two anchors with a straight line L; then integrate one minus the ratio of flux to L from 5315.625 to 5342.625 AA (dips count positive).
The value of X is 0.6 AA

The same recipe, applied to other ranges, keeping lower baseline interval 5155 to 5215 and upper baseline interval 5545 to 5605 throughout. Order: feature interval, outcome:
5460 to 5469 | -0.32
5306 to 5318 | -1.60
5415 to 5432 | -1.25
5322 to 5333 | -0.74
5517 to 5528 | -0.25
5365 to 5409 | -3.64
